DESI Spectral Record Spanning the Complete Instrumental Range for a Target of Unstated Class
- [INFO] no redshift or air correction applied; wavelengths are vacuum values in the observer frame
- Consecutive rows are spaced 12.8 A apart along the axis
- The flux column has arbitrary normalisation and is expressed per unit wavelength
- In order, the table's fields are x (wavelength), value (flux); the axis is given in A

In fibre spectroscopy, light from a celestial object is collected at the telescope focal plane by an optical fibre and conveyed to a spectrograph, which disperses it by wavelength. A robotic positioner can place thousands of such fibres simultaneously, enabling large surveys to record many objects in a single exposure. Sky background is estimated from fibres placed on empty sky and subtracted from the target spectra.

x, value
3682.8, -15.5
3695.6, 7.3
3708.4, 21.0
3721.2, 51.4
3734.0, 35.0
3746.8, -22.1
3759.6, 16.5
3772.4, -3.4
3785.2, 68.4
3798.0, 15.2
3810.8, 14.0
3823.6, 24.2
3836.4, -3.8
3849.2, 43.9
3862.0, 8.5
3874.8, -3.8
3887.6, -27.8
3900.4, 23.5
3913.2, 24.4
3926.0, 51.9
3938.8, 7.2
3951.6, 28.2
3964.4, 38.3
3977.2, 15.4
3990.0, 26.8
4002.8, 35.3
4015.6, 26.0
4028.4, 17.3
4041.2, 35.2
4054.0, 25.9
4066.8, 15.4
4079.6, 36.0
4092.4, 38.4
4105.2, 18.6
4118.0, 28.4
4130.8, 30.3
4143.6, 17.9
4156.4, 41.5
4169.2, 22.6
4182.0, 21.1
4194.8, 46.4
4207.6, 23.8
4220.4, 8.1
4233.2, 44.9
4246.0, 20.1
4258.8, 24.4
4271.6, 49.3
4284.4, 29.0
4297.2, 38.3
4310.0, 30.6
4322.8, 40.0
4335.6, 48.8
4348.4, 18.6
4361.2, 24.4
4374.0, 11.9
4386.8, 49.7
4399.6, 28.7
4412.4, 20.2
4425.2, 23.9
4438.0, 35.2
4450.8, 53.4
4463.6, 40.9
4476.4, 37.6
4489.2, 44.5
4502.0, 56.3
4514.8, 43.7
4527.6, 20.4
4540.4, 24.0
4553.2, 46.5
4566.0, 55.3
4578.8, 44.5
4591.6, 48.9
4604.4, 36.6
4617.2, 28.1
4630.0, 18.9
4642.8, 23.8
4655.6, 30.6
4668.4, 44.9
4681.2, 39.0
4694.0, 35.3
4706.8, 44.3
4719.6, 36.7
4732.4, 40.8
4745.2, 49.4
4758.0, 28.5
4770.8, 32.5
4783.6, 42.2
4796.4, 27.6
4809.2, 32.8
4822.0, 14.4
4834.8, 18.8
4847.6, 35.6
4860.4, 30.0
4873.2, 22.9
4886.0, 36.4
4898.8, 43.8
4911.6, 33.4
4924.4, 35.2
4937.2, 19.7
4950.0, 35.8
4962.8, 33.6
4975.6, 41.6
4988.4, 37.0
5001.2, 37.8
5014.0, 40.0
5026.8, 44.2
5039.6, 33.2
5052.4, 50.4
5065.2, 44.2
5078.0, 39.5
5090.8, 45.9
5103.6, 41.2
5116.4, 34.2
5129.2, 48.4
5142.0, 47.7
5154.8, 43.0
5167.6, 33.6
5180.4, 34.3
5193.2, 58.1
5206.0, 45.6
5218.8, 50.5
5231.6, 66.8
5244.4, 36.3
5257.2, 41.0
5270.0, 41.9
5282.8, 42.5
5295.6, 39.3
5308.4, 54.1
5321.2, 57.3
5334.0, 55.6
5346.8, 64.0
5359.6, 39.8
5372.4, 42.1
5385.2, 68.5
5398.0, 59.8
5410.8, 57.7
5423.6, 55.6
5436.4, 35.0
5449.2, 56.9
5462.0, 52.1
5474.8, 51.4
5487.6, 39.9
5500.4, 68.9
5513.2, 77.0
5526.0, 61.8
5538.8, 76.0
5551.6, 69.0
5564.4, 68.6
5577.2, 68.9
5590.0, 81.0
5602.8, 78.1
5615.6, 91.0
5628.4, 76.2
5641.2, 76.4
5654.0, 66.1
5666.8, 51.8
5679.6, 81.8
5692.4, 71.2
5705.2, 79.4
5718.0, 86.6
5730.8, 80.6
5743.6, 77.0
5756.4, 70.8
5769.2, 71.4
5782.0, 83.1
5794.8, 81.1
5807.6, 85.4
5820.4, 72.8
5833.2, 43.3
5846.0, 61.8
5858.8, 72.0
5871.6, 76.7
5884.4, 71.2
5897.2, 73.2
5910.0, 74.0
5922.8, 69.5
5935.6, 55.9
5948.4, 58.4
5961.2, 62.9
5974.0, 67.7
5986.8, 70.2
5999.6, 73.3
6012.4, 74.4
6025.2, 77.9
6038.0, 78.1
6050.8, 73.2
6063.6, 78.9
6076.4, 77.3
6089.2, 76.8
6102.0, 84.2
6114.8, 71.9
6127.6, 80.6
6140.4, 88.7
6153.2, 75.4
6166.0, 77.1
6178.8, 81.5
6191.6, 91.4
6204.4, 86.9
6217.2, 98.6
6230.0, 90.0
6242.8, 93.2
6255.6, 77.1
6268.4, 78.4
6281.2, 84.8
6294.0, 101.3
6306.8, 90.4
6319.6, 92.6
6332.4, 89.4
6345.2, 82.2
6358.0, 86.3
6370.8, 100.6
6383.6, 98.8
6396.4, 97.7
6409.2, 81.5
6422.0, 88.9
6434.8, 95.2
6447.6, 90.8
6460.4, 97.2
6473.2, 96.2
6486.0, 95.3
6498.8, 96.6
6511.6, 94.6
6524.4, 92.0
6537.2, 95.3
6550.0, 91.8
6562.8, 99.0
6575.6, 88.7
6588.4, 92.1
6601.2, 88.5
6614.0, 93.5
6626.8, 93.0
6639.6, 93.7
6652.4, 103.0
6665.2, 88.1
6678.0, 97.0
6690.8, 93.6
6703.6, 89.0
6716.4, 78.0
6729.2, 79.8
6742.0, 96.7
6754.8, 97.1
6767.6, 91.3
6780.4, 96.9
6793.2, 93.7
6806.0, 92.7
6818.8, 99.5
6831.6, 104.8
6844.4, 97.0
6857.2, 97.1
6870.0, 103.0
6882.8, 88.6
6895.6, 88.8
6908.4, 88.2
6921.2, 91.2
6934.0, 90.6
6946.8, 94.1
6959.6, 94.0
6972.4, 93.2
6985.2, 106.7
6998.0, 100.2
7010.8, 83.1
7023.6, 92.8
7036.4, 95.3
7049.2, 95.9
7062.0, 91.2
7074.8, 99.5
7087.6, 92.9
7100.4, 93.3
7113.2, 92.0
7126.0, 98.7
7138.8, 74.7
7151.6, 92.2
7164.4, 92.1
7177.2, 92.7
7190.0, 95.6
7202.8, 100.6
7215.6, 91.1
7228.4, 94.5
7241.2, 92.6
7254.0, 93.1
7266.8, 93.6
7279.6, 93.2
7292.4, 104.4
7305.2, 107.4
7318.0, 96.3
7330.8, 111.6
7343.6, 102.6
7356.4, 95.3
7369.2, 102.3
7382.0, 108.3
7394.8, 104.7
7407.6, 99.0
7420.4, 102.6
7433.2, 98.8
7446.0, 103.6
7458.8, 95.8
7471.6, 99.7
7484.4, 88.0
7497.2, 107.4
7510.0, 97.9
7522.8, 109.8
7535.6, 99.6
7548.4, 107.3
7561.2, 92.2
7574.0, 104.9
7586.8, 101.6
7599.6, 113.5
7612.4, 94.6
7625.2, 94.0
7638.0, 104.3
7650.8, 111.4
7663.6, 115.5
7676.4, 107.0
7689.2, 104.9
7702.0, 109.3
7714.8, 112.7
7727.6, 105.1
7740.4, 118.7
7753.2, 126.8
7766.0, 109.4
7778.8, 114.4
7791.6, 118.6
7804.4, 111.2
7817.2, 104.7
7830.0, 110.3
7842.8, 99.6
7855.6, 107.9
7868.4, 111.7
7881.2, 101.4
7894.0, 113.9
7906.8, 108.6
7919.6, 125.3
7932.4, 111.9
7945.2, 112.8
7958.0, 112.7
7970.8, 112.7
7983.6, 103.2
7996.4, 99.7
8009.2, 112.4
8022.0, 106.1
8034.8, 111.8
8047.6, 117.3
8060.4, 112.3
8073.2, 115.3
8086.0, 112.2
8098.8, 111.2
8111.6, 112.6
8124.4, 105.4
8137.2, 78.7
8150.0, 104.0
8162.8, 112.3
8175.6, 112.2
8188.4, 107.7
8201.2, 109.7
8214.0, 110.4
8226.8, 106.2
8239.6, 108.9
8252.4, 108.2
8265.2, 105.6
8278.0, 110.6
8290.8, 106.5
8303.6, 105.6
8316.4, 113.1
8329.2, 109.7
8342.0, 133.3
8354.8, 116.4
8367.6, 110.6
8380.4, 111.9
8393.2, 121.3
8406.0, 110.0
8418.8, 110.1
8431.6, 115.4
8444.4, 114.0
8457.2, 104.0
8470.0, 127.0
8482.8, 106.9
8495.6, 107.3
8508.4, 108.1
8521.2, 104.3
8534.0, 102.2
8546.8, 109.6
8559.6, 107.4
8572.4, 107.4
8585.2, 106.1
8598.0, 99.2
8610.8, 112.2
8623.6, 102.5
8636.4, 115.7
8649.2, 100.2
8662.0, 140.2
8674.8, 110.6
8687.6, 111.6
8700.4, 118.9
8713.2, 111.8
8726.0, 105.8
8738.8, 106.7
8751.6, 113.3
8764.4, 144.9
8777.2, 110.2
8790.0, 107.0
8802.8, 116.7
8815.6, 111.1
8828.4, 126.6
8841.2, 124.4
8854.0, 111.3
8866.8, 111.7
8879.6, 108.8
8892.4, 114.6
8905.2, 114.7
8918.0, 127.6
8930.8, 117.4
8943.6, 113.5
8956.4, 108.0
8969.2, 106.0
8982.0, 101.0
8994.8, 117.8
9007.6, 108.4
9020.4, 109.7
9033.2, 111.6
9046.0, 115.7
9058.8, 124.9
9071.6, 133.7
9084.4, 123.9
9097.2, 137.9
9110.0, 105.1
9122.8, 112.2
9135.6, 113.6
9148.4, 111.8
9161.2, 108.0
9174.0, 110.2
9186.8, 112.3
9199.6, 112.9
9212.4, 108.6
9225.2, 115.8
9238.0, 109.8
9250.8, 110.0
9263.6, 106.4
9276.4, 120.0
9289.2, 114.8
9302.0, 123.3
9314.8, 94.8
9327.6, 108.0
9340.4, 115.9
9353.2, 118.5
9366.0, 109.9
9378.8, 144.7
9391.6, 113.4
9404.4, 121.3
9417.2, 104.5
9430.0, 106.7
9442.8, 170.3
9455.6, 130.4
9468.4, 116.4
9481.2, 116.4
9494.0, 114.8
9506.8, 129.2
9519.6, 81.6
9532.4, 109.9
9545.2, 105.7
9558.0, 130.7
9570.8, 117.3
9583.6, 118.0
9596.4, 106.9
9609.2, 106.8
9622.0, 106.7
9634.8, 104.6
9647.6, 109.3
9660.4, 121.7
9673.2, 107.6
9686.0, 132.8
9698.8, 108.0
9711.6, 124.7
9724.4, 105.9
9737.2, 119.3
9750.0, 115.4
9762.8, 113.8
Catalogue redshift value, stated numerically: 0.38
